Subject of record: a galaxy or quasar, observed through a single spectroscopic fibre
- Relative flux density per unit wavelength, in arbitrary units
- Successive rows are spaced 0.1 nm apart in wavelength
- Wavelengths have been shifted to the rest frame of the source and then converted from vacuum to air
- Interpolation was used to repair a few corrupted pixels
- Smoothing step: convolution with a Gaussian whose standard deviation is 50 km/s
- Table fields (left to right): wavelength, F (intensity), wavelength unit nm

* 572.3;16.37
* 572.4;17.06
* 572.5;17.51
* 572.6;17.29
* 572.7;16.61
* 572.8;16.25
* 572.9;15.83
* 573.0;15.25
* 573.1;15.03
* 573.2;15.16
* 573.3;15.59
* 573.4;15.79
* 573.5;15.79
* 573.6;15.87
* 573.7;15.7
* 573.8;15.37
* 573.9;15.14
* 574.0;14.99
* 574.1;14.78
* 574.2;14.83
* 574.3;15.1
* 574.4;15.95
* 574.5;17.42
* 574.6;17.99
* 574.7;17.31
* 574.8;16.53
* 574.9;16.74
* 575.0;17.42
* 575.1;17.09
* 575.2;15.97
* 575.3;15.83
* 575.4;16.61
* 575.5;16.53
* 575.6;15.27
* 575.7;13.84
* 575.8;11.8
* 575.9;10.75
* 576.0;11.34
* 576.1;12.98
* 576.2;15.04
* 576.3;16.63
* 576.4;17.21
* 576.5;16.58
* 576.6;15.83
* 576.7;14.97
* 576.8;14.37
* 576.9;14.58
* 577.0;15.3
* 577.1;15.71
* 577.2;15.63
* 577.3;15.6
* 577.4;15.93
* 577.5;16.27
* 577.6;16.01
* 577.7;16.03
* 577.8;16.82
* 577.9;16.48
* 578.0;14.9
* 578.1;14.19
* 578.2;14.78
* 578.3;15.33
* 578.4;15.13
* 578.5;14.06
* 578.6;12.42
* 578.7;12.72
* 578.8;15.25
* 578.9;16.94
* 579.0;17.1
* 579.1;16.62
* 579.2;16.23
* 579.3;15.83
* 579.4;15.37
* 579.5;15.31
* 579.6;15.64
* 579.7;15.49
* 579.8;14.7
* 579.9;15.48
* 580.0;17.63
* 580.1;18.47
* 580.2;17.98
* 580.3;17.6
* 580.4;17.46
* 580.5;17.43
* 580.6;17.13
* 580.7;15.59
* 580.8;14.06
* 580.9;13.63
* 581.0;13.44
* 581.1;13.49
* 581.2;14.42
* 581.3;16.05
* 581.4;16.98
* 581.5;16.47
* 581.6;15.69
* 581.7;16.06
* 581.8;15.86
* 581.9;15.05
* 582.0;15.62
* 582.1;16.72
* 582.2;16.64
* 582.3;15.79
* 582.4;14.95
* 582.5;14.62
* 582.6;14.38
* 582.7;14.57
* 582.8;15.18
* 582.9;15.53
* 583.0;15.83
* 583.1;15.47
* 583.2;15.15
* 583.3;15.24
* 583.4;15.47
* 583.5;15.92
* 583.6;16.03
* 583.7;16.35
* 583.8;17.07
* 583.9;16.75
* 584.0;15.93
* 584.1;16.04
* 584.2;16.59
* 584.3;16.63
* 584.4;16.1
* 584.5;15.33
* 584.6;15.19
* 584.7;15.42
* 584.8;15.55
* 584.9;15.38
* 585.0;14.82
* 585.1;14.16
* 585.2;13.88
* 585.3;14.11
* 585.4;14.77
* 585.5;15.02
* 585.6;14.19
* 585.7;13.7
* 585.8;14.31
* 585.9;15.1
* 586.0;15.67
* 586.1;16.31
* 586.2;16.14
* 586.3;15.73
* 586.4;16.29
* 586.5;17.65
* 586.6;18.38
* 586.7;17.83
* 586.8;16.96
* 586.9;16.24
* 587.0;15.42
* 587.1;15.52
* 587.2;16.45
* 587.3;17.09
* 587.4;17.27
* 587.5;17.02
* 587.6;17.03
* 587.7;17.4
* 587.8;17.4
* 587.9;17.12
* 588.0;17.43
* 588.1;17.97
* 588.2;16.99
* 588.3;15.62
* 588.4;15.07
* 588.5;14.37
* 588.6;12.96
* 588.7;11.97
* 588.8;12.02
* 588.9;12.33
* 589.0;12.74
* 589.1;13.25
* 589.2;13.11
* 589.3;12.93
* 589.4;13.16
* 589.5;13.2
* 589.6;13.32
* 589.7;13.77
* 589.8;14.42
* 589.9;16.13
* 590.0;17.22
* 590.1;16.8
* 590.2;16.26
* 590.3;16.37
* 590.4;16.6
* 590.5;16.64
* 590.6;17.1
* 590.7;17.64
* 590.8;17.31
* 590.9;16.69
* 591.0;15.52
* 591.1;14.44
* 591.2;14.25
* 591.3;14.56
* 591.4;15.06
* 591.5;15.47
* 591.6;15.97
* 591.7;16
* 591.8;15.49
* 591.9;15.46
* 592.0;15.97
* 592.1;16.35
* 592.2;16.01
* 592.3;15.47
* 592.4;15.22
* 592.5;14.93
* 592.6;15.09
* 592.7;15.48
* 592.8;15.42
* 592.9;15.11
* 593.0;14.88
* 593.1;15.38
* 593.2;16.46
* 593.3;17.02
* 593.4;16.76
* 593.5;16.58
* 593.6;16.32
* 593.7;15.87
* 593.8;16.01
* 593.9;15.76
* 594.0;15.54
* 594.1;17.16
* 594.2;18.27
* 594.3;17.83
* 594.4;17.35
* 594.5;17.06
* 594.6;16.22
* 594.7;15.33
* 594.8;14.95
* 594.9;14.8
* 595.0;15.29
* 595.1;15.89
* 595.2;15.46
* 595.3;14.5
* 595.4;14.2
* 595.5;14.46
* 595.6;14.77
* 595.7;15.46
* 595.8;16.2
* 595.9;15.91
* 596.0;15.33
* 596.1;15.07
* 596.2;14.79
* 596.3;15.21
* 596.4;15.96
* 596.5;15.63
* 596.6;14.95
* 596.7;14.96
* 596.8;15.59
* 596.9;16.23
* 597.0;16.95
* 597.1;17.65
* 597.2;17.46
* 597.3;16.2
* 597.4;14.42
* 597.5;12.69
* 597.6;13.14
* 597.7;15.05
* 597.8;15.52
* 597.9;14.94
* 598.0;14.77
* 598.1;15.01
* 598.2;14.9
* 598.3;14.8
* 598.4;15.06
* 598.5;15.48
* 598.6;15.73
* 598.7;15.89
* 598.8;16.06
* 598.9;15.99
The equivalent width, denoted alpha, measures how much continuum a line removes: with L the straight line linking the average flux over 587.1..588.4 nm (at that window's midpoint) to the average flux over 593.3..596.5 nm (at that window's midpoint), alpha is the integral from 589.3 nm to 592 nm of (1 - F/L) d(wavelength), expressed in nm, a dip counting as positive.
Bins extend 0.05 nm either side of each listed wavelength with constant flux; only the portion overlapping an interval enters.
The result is 0.16 nm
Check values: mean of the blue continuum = 16.9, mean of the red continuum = 15.8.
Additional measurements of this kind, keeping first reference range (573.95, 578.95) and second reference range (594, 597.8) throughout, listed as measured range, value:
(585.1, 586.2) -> 0.05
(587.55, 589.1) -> 0.04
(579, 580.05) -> -0.03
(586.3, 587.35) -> -0.08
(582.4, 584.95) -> -0.03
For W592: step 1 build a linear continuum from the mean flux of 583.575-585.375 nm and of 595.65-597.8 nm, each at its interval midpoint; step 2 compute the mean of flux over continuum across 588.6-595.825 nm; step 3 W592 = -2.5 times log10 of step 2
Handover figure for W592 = 0.01 mag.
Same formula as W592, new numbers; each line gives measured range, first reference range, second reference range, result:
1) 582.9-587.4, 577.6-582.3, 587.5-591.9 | -0.02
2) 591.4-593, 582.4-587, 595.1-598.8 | -0.01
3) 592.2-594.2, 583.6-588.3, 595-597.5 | -0.02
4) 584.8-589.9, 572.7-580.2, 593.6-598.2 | 0.02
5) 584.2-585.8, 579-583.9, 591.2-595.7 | 0.06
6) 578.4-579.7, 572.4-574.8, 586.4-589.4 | 0.04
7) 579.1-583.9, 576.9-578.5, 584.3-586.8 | -0.02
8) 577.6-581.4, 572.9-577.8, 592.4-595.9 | 0.00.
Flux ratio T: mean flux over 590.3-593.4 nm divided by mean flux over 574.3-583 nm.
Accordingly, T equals 1.01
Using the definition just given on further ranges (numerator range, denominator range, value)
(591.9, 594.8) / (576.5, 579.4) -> 1.04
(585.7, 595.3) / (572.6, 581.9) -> 1.01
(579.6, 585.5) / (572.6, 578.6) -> 1.01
